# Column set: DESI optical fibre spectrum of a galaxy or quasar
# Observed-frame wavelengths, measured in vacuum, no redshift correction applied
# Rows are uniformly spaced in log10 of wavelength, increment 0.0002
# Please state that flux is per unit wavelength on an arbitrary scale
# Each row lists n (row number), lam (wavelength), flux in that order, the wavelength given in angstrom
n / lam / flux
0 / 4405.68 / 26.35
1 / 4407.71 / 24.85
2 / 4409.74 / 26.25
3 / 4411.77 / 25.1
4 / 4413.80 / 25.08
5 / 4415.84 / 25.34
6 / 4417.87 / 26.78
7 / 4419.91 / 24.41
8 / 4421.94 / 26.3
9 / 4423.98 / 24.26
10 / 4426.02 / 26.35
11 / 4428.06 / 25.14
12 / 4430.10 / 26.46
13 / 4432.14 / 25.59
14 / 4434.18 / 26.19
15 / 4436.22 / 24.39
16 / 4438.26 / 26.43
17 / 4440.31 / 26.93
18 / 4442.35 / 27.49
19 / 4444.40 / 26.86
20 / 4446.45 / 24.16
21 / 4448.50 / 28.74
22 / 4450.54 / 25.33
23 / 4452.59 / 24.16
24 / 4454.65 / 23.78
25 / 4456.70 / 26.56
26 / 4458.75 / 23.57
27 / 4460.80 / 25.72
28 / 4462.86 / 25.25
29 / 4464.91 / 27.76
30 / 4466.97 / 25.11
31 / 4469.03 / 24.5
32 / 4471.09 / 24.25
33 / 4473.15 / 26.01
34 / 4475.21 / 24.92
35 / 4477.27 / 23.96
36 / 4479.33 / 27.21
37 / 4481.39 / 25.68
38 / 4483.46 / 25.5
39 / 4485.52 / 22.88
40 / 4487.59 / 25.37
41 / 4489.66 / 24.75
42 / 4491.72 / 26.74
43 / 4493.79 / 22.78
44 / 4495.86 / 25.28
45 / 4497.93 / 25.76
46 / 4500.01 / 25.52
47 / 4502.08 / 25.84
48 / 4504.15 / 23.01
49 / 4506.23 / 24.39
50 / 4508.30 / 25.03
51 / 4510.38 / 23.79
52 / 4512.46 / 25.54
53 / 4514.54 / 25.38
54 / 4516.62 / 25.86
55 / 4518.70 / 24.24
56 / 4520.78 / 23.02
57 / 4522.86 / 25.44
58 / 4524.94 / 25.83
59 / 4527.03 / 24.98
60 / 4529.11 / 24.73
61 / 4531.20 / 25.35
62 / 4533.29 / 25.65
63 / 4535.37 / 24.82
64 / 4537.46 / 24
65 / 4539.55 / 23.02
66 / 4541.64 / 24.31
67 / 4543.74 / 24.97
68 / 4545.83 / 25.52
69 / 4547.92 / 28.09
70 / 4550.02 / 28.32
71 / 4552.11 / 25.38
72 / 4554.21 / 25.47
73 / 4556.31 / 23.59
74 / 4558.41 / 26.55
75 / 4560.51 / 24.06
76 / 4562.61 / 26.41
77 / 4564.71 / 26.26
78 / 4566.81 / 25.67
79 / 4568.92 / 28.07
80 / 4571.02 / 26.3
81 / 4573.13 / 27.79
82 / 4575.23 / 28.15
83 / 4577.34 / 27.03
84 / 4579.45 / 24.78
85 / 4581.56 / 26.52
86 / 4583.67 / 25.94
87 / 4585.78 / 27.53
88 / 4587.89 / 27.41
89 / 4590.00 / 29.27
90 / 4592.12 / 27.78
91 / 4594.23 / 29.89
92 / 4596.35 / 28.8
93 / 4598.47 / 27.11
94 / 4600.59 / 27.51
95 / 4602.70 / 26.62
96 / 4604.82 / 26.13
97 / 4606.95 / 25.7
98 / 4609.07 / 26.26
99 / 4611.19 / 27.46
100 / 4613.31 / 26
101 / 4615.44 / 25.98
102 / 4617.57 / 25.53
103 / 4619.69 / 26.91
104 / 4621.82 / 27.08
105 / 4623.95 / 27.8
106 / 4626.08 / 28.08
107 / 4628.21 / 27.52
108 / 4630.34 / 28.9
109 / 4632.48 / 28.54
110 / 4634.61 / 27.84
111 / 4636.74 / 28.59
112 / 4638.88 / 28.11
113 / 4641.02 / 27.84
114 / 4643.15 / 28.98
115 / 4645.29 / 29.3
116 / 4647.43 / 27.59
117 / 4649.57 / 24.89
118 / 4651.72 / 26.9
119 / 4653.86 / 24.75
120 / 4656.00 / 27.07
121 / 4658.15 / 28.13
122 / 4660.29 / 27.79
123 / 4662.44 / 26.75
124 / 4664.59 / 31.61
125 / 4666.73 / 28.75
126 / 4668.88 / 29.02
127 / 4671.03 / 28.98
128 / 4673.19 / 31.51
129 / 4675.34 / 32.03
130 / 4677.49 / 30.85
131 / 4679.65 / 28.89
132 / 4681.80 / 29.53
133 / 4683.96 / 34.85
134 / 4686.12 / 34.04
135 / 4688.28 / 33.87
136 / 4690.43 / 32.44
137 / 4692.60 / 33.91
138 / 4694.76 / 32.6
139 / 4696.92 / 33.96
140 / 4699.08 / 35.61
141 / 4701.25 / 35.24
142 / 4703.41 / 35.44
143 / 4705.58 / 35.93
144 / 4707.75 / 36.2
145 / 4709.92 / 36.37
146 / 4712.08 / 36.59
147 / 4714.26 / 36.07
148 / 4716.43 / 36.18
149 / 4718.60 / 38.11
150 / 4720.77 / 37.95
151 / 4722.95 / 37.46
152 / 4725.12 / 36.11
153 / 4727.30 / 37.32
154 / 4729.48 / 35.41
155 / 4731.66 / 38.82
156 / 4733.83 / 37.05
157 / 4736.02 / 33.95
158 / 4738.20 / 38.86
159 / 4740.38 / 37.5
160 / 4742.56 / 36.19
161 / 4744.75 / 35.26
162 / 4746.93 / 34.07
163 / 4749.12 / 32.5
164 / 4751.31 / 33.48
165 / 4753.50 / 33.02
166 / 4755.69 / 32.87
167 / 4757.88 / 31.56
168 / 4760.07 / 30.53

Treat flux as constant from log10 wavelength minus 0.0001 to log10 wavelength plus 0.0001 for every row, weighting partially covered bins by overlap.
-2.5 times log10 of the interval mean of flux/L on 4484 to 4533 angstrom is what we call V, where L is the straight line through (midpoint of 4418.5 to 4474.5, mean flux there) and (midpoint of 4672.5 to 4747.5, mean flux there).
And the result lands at 0.12 mag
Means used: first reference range 25.6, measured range 24.9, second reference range 35.1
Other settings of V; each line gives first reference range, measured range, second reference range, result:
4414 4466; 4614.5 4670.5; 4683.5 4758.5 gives 0.178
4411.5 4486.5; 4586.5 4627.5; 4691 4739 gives 0.168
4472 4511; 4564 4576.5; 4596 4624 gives -0.039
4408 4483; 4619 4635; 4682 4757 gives 0.153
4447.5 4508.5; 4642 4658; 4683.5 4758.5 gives 0.192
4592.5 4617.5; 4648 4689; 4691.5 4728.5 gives 0.106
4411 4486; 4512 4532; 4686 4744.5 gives 0.137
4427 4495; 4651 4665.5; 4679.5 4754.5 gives 0.196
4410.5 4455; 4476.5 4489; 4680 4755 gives 0.095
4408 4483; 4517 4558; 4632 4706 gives 0.100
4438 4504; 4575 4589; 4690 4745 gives 0.134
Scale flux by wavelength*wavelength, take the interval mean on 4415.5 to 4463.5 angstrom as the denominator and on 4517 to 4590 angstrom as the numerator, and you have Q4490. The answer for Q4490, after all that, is 1.06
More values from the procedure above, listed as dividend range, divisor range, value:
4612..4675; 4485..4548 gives 1.18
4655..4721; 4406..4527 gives 1.43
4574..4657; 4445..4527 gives 1.15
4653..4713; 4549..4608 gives 1.25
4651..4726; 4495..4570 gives 1.38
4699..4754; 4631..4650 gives 1.33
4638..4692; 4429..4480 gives 1.26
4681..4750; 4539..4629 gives 1.41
